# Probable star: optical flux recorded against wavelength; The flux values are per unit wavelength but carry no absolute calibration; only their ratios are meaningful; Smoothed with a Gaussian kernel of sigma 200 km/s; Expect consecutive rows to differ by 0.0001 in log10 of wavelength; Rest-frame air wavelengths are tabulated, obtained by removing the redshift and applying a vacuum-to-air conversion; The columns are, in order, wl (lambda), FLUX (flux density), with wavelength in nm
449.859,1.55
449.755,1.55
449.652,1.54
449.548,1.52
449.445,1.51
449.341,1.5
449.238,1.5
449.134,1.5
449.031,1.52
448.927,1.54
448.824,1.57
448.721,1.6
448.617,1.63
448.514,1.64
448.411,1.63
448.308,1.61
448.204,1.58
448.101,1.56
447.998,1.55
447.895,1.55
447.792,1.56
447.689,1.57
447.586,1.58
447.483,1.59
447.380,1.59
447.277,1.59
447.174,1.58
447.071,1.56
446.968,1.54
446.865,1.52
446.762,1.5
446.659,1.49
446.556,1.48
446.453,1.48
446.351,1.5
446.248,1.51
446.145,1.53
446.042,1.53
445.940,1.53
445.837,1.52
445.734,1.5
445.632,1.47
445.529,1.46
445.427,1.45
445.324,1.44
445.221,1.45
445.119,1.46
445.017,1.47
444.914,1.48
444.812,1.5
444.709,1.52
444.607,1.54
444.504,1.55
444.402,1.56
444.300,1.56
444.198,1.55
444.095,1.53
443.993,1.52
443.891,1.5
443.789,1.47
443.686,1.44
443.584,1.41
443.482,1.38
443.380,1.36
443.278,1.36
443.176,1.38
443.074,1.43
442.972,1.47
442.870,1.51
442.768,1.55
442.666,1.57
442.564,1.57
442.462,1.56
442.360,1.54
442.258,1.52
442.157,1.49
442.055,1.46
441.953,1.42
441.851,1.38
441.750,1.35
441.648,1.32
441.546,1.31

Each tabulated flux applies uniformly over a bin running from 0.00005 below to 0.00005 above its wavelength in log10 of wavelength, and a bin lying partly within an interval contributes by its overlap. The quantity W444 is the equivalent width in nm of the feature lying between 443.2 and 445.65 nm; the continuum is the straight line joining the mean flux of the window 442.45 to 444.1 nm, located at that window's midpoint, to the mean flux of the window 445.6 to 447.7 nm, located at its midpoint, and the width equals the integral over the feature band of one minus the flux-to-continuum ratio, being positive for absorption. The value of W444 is 0.02 nm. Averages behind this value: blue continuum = 1.47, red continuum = 1.53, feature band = 1.48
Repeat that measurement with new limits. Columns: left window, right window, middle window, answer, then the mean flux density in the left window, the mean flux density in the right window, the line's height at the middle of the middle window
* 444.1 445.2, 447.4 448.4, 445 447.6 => 0.060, 1.52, 1.58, 1.55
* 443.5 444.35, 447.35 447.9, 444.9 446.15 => 0.038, 1.49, 1.58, 1.53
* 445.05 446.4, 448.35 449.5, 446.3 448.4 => -0.036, 1.49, 1.56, 1.52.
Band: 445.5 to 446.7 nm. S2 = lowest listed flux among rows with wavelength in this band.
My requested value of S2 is 1.46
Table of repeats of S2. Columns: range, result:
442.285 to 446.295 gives 1.36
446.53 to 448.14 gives 1.48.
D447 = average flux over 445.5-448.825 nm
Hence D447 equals 1.55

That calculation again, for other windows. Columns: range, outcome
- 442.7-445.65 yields 1.48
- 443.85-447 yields 1.5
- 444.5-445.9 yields 1.48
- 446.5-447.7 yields 1.55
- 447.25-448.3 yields 1.57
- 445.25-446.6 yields 1.49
